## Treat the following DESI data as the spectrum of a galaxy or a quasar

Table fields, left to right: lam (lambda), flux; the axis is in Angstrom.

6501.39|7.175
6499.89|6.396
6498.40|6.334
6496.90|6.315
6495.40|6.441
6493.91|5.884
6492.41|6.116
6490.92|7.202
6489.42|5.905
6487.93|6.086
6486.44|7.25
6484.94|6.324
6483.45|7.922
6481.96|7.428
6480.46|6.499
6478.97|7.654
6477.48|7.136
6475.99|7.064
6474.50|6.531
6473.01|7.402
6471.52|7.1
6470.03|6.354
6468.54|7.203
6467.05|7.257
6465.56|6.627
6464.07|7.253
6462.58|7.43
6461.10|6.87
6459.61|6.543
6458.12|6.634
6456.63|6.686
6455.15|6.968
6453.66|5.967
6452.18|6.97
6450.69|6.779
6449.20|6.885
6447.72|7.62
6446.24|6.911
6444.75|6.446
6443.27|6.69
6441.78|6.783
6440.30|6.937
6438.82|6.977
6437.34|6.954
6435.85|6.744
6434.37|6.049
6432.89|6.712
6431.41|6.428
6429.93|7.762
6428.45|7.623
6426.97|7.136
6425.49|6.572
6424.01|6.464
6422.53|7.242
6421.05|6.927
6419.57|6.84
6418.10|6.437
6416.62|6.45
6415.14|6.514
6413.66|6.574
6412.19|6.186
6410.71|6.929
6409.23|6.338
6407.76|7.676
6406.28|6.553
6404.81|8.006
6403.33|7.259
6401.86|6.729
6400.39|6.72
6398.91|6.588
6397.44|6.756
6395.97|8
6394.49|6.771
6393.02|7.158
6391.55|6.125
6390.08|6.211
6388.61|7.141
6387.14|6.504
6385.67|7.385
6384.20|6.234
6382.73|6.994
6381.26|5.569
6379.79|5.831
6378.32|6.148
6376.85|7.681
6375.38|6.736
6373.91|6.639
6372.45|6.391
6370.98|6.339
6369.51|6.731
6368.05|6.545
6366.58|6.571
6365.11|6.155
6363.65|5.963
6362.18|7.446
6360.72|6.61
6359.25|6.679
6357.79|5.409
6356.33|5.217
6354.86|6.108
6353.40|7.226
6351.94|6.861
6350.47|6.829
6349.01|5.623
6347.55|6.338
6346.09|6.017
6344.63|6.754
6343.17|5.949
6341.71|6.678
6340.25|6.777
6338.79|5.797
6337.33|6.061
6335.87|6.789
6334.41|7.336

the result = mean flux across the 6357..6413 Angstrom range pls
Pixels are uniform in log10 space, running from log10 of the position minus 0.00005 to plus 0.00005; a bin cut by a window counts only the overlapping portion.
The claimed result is 6.68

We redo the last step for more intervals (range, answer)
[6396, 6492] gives 6.87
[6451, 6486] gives 6.95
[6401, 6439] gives 6.85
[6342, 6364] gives 6.35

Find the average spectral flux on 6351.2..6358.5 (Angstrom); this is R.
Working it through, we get 6.16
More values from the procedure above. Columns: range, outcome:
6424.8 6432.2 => 7.11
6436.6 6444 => 6.87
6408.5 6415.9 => 6.5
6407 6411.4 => 6.97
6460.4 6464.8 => 7.2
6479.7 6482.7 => 6.95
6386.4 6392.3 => 6.5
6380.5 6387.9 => 6.54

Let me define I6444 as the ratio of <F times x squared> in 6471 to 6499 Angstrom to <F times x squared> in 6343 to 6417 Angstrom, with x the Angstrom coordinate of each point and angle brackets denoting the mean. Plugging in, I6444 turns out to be 1.1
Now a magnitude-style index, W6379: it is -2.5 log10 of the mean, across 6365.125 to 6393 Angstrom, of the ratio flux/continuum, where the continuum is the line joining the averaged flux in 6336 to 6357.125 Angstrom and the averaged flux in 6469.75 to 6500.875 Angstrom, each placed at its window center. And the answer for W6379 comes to -0.02 mag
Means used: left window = 6.31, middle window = 6.55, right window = 6.74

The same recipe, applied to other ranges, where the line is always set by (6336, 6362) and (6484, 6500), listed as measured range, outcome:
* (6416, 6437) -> -0.07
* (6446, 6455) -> -0.08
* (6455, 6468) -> -0.09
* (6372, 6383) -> -0.02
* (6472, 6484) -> -0.13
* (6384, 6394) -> -0.06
